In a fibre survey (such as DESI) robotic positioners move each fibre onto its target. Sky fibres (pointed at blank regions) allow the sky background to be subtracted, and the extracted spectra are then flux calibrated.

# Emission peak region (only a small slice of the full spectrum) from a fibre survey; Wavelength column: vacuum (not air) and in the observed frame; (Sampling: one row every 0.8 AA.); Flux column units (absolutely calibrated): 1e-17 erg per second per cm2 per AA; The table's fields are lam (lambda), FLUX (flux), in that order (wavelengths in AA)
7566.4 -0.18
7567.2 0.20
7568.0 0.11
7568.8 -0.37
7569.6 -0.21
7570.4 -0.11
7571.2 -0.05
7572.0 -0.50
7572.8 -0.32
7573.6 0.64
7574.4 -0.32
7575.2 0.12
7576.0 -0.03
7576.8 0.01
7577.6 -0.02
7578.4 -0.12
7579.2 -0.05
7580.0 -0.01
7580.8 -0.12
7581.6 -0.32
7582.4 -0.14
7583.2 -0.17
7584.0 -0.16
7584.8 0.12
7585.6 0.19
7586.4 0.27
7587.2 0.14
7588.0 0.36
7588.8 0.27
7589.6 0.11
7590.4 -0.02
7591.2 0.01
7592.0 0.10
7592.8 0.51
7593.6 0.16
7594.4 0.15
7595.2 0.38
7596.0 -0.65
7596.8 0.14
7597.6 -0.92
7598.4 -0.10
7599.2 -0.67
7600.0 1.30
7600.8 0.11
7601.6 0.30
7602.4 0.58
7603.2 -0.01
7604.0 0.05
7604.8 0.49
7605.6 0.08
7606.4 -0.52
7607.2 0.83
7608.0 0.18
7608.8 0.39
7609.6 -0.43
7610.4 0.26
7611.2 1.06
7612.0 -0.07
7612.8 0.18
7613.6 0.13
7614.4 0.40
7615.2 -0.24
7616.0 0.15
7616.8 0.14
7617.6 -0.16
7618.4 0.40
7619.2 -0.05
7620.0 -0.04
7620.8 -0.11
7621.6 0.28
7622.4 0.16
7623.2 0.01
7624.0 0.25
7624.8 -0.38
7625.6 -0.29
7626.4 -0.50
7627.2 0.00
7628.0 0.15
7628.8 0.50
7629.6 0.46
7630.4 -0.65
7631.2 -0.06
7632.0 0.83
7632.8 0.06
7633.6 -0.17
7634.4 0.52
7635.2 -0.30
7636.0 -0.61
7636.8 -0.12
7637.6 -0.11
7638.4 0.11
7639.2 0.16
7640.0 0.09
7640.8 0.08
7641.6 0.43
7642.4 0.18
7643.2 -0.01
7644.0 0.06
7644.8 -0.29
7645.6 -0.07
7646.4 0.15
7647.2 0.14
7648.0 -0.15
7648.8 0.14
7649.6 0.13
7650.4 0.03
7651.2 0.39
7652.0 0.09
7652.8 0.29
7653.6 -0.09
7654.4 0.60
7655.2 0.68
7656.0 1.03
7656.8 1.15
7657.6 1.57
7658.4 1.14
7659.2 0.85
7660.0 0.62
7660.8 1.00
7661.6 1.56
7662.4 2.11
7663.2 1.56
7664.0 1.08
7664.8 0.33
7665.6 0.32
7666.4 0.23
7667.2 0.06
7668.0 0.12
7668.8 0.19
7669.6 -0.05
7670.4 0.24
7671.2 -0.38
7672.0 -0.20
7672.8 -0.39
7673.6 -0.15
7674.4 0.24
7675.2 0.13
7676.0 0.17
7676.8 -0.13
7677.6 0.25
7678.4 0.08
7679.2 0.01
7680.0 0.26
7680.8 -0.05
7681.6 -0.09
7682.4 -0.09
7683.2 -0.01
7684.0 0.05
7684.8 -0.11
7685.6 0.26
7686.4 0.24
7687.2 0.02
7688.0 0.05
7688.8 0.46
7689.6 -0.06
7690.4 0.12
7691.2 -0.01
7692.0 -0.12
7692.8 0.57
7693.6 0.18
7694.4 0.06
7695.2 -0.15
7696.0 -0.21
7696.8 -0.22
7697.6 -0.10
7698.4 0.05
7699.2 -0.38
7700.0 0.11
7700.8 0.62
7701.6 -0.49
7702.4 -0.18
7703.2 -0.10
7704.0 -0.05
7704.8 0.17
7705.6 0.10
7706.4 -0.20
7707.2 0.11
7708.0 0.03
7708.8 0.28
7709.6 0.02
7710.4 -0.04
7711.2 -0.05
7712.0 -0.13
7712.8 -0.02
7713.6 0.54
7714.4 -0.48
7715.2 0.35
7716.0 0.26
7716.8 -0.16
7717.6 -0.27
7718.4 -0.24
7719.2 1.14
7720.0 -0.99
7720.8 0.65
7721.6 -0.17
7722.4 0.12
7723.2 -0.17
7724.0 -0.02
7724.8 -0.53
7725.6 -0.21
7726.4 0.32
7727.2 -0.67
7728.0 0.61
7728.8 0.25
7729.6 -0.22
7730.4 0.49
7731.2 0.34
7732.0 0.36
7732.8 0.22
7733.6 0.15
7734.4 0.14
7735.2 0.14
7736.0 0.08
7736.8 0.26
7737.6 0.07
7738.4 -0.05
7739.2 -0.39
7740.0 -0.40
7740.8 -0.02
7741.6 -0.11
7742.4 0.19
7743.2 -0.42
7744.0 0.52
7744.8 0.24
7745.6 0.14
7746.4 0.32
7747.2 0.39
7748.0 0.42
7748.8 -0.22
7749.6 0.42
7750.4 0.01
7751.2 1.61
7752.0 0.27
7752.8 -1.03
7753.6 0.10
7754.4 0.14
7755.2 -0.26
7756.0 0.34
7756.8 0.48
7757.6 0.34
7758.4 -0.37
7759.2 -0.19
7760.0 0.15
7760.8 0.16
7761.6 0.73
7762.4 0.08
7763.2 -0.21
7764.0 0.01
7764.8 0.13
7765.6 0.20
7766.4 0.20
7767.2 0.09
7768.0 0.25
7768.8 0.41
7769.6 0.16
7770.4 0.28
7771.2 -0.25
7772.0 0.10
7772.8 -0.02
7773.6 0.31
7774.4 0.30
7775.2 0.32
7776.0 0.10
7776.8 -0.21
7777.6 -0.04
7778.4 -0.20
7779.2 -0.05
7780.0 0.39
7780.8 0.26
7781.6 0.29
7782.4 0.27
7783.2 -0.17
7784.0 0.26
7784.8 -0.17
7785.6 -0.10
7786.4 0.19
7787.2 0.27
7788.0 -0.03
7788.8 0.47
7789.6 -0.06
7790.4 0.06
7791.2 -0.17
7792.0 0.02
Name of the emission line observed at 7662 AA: [O II] 3727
